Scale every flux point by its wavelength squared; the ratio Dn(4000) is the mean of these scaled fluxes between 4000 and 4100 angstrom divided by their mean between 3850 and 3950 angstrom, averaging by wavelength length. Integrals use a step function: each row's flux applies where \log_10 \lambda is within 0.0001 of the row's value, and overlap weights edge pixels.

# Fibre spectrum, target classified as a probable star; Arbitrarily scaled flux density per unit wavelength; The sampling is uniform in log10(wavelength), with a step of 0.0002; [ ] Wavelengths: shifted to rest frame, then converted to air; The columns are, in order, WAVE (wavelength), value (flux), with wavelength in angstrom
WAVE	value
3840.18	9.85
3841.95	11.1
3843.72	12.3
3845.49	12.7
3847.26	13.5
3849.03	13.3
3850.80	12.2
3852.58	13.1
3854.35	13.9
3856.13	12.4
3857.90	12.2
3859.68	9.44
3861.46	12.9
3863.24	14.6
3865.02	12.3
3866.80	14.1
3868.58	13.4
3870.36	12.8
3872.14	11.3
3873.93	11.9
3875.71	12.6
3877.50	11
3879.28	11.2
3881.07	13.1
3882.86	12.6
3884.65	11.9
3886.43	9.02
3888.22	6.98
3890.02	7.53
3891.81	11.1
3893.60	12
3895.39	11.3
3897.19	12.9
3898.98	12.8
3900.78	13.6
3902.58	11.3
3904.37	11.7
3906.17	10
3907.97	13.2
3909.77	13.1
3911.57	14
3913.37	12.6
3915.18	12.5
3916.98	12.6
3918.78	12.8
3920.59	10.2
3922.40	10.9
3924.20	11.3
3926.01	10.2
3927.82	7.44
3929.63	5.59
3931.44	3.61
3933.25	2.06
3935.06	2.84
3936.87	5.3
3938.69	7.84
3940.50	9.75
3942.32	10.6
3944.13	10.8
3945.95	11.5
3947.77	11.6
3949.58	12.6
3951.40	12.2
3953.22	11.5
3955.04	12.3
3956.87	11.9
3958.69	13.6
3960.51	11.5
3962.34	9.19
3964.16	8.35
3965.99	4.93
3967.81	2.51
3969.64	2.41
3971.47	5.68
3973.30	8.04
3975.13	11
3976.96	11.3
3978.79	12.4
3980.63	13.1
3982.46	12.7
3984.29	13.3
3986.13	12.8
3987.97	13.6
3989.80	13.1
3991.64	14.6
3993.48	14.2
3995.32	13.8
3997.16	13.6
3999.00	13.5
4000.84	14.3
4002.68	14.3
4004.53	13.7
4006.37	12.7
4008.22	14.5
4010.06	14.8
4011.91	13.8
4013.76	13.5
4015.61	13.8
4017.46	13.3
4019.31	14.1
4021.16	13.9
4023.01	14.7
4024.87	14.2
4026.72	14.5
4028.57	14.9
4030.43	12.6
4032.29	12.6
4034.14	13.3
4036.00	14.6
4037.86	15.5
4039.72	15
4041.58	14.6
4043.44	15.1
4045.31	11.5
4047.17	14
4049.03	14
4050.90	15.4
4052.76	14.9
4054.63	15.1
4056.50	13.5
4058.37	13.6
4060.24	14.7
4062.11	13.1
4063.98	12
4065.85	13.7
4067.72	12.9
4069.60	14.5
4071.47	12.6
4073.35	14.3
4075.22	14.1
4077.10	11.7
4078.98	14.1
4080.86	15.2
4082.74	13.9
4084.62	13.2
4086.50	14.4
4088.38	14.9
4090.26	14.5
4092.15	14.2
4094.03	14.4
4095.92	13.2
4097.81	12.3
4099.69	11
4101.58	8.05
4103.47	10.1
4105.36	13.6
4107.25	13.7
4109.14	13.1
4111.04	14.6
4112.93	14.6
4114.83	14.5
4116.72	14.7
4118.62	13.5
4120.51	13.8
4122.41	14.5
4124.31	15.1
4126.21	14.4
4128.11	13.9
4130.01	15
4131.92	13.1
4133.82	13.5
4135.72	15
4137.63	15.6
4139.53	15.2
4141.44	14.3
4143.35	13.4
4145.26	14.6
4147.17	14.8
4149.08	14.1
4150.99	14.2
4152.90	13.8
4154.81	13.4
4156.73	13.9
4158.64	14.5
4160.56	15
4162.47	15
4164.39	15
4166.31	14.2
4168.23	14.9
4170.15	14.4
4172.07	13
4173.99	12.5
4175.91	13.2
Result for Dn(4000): 1.4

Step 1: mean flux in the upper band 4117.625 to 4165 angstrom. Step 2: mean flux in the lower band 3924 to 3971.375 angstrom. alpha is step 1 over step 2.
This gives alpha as 1.69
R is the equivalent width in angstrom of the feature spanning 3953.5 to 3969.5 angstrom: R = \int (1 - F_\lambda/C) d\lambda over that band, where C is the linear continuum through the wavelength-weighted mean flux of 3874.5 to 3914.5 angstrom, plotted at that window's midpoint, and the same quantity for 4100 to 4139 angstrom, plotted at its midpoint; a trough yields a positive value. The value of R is 4.2 angstrom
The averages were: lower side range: 11.6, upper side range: 13.7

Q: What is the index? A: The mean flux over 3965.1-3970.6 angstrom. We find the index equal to 3.3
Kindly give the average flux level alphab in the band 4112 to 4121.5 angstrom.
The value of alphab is 14.2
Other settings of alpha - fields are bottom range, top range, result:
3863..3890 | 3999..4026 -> 1.19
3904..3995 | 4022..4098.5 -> 1.36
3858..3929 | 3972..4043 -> 1.16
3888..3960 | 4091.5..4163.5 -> 1.32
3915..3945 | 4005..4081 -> 1.63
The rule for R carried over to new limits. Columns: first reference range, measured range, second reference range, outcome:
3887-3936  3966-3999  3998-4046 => 4.5 angstrom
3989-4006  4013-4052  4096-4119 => -1.5 angstrom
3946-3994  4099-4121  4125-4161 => 1.1 angstrom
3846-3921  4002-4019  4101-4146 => -1.0 angstrom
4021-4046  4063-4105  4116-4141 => 3.3 angstrom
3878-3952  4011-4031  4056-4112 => -2.9 angstrom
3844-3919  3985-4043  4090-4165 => -4.0 angstrom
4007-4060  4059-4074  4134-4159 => 0.8 angstrom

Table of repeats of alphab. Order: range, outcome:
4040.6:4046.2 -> 13.7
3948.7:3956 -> 12.1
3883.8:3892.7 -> 9.29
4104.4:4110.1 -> 13.4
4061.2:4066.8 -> 12.9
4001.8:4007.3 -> 13.5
